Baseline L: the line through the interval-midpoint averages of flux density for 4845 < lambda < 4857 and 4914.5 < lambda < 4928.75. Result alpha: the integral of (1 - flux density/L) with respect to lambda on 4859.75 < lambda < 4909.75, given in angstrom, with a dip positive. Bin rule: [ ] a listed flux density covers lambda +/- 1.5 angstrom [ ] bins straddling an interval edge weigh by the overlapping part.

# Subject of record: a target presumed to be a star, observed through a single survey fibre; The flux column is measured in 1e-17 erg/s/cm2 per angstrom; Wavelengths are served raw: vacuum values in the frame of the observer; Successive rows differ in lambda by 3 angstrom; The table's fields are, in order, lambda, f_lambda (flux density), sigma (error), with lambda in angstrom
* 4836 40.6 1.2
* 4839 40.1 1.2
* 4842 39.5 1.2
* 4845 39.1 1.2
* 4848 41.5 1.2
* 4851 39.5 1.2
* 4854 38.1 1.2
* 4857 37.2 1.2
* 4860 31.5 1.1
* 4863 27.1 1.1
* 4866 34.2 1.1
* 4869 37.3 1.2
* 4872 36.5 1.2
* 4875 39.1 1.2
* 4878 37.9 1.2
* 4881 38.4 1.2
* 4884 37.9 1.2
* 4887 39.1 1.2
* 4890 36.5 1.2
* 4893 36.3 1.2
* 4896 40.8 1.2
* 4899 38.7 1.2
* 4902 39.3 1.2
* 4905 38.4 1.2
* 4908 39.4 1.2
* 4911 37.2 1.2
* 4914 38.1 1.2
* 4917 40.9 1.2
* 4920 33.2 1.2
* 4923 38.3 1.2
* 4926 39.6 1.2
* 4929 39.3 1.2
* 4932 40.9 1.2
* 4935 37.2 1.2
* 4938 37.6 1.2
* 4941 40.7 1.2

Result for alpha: 2.10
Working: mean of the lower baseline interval 39.3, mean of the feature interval 37.1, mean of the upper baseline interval 38.1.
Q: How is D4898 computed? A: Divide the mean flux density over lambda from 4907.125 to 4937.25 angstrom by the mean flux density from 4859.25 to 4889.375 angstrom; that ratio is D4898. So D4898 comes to 1.1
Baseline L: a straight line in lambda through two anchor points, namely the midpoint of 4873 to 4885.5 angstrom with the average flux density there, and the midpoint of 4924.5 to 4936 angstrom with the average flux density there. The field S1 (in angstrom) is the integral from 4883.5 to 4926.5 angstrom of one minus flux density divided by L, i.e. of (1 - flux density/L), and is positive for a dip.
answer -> 0.6 angstrom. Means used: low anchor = 38.3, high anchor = 39.3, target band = 38.2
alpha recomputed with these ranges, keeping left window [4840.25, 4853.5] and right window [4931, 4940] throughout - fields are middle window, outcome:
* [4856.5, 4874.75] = 2.5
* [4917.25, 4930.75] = 0.3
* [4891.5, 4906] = 0.1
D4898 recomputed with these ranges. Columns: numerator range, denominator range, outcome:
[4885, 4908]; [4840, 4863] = 1.03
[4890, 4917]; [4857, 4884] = 1.09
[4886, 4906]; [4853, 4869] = 1.14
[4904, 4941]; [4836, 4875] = 1.04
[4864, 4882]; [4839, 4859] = 0.95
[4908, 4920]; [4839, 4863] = 1.02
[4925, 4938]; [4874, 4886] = 1.02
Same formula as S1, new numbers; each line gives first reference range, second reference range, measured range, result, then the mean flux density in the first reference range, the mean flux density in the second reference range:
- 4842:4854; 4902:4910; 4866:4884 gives 0.82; 39.7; 38.9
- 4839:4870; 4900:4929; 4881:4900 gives -0.28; 36.7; 38.3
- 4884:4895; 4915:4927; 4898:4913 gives -0.33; 37.5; 37.9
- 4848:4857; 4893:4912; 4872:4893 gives 0.53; 39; 38.8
